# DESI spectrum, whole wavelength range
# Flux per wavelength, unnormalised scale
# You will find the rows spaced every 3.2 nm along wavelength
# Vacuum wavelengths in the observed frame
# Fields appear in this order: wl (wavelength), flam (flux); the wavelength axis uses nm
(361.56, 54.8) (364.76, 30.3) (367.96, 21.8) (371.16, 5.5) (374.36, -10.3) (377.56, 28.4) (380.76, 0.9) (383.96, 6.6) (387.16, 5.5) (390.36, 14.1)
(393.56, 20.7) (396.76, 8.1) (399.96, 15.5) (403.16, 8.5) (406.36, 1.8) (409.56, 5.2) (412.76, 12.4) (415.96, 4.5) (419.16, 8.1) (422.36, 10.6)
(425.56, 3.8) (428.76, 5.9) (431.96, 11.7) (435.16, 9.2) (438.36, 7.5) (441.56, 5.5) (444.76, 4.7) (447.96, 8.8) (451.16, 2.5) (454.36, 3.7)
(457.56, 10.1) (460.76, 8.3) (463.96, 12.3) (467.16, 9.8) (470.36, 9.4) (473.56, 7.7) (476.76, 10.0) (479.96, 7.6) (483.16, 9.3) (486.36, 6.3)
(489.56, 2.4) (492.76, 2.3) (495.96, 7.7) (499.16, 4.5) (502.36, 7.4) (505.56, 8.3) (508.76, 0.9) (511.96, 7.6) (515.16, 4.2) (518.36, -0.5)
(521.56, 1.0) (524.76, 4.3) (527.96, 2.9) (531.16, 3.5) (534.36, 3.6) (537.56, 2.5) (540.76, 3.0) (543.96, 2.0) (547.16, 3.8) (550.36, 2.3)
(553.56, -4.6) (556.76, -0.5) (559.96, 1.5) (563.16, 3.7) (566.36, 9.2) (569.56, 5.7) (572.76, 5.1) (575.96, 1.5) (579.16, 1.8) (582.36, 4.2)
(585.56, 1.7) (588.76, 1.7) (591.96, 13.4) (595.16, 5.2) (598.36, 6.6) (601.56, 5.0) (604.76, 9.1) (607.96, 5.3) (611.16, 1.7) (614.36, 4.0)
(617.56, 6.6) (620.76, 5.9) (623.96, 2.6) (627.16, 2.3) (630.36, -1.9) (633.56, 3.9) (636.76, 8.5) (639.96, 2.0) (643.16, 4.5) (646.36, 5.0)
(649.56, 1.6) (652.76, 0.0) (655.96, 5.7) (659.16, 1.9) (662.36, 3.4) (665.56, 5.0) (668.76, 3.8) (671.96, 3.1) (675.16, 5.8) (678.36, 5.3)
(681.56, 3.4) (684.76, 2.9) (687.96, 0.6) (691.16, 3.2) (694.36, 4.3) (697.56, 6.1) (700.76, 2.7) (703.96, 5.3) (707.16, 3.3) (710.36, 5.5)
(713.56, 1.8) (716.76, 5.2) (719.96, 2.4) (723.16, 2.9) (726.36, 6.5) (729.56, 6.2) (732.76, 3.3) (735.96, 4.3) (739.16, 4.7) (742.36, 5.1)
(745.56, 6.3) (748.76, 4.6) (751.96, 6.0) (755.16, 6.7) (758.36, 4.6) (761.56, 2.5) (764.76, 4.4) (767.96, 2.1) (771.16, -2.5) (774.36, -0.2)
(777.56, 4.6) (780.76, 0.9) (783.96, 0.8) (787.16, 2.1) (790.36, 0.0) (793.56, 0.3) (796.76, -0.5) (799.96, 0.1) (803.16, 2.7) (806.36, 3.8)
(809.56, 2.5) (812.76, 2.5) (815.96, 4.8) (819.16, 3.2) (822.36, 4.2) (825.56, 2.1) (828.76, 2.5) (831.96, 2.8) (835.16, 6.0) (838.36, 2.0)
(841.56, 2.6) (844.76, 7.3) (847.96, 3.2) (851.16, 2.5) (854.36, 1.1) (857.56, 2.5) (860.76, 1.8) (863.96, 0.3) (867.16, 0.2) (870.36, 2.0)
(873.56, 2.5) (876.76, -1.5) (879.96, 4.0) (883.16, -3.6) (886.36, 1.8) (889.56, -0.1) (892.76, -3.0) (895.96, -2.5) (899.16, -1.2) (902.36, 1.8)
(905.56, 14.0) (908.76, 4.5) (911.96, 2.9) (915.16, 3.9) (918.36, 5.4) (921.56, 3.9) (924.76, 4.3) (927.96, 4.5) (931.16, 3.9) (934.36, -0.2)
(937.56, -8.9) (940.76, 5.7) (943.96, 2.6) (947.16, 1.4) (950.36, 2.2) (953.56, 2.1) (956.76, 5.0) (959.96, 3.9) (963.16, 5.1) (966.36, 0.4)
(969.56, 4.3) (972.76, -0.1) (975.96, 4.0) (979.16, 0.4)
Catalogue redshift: 1.428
